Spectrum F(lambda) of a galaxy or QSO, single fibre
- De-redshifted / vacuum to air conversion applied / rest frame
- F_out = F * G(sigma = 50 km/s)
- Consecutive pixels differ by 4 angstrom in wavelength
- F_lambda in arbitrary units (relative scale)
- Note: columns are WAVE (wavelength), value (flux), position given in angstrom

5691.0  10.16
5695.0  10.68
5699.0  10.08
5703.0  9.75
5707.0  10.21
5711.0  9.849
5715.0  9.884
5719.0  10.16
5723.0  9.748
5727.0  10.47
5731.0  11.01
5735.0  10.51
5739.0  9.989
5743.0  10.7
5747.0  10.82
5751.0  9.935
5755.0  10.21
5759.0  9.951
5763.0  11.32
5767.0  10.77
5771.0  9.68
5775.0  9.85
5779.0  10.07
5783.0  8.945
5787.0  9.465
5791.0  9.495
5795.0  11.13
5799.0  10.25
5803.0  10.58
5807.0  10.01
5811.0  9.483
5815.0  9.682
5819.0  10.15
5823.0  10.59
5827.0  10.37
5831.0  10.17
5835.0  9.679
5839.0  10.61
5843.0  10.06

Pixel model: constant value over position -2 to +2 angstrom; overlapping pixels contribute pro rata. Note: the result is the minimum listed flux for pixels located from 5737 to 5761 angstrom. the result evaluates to 9.935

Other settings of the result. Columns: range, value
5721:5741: 9.748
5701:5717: 9.75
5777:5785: 8.945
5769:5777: 9.68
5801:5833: 9.483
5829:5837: 9.679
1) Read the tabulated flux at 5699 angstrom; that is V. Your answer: 10.08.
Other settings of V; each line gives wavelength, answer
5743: 10.7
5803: 10.58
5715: 9.884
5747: 10.82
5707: 10.21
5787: 9.465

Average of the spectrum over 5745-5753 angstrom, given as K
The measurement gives 10.4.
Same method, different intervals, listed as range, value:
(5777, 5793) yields 9.49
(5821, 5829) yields 10.5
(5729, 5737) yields 10.8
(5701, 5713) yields 9.94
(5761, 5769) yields 11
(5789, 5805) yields 10.4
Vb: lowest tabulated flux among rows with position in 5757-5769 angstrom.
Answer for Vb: 9.951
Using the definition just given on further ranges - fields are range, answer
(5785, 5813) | 9.465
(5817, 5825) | 10.15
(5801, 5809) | 10.01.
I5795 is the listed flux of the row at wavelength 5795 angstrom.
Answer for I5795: 11.13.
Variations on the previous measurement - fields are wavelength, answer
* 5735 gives 10.51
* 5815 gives 9.682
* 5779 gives 10.07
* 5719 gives 10.16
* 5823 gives 10.59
